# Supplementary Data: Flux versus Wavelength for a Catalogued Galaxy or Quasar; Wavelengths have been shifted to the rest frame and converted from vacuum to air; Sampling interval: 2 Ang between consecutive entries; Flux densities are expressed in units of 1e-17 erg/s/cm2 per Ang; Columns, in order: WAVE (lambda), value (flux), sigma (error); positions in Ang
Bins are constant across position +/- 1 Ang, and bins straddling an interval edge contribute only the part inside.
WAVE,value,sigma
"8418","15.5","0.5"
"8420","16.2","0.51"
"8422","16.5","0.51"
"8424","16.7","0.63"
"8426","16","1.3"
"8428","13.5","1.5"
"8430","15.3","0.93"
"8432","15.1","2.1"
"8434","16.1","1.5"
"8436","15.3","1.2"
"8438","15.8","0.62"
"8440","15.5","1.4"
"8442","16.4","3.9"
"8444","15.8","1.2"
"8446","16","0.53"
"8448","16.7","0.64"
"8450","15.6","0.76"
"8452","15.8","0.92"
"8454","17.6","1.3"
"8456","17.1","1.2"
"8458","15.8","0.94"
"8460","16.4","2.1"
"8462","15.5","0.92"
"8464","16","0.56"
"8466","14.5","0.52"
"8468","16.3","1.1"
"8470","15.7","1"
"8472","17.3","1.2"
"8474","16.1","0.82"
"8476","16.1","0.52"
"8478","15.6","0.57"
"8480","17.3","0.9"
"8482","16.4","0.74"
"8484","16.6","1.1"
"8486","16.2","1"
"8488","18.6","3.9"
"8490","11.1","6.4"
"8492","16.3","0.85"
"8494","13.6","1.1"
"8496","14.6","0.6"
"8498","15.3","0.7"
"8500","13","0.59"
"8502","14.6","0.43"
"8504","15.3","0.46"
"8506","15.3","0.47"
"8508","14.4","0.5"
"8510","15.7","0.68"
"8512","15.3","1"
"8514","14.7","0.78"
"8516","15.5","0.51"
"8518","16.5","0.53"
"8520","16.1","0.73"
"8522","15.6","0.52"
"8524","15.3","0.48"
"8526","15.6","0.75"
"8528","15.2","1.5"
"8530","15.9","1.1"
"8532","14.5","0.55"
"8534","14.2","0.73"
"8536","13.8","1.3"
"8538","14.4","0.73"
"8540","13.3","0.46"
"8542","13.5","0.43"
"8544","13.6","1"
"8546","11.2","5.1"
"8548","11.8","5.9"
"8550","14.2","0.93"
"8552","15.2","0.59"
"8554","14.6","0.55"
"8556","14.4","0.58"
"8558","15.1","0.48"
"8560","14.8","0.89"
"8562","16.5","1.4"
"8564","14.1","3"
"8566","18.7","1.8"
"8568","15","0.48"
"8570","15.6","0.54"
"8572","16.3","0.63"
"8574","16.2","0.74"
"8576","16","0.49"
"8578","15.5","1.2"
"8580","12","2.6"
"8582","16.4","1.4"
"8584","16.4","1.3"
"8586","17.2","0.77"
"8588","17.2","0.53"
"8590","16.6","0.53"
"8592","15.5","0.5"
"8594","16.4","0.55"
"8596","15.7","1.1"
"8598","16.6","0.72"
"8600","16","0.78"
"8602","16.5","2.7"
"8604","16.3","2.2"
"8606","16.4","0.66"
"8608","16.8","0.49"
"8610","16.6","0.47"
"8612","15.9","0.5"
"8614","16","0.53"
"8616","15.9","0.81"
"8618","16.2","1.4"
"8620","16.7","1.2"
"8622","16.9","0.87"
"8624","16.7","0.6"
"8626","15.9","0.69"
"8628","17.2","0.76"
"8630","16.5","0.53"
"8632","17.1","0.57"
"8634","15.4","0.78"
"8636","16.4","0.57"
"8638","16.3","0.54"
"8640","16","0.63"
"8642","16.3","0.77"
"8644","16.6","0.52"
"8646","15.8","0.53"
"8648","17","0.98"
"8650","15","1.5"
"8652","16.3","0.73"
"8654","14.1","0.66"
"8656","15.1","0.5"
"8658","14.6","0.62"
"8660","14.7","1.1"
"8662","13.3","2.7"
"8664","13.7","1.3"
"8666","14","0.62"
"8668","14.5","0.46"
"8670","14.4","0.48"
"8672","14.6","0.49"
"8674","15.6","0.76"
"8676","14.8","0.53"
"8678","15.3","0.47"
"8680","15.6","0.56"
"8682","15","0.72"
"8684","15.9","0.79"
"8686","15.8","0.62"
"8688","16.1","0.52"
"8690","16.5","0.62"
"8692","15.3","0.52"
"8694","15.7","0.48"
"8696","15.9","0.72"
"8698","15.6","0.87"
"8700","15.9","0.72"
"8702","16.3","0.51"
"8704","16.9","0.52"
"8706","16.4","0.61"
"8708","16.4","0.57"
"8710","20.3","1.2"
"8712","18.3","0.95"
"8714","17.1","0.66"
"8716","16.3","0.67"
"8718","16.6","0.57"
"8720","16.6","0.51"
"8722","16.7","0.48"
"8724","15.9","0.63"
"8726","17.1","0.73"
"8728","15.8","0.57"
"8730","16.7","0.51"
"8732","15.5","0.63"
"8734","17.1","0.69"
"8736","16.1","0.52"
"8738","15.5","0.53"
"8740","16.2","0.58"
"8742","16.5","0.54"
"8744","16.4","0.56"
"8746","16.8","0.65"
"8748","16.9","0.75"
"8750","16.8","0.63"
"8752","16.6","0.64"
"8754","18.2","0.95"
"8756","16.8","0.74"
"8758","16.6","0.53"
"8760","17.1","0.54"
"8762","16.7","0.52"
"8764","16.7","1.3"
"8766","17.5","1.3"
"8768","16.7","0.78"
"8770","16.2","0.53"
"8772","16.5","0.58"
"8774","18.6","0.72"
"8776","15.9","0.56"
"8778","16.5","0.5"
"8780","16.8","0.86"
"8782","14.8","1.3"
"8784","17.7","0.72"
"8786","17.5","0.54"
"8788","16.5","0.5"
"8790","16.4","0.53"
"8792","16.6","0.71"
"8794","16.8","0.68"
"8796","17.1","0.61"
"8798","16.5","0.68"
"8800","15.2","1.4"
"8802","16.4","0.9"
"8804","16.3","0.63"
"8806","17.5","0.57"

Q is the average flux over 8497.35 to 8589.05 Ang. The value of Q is 15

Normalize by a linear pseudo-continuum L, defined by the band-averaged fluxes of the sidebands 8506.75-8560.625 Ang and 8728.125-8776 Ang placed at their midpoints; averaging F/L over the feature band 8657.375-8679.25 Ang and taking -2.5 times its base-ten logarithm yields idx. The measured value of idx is 0.10 mag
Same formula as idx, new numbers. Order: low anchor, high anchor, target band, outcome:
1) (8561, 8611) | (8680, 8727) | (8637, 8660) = 0.040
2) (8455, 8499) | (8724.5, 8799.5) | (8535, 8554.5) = 0.184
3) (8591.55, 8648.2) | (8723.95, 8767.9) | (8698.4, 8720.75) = -0.028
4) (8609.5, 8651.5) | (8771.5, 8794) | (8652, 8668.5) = 0.143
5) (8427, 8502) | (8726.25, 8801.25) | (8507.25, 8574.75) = 0.073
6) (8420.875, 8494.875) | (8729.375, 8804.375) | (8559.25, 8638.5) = 0.005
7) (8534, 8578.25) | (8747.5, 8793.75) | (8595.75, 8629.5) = -0.078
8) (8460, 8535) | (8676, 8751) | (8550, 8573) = 0.021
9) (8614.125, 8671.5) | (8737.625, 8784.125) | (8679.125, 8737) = -0.010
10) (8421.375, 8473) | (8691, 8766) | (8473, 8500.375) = 0.033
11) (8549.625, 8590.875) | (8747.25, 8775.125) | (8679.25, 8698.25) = 0.049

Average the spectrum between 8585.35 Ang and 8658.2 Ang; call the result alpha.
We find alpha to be 16.2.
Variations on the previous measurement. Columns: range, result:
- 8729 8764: 16.6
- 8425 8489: 16.1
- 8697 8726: 16.8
